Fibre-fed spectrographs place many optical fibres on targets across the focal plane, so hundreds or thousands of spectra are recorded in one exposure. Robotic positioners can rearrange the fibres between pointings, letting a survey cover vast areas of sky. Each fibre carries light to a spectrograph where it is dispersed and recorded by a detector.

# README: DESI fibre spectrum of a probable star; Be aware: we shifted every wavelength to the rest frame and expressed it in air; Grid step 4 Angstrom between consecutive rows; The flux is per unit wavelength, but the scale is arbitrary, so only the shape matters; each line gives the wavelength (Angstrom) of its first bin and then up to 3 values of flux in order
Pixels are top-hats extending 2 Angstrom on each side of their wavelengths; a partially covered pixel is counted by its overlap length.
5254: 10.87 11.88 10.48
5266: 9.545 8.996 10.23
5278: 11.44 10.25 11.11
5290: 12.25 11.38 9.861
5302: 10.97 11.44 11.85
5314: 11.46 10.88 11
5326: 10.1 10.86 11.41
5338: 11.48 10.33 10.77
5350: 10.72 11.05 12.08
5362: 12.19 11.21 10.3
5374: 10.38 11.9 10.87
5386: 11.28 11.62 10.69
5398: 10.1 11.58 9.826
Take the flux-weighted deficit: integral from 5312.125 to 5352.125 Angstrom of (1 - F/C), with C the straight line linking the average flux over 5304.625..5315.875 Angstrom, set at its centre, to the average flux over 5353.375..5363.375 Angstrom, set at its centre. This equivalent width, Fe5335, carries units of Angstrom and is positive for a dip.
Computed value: 2.8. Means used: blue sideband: 11.6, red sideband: 11.8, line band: 10.9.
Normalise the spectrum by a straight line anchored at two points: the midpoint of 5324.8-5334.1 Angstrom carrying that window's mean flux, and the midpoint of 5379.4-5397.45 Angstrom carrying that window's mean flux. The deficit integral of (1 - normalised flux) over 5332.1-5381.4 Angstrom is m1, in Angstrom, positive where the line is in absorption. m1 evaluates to -1.2 Angstrom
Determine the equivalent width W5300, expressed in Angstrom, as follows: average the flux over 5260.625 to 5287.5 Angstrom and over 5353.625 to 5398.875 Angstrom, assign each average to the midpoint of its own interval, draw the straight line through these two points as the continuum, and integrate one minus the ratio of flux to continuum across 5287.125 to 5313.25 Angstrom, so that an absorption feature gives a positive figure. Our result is -2.0 Angstrom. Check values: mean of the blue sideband 10.3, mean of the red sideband 11.2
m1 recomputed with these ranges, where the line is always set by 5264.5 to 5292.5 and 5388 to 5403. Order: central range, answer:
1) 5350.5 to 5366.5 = -1.1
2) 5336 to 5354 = -0.1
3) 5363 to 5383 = -0.2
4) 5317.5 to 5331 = 0.1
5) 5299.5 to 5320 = -1.2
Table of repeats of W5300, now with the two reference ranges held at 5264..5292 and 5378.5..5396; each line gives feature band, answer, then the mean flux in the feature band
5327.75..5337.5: -0.3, 11.2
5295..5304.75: 0.1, 10.6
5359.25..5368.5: -0.5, 11.7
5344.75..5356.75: 0.0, 10.9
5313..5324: -0.3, 11.1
